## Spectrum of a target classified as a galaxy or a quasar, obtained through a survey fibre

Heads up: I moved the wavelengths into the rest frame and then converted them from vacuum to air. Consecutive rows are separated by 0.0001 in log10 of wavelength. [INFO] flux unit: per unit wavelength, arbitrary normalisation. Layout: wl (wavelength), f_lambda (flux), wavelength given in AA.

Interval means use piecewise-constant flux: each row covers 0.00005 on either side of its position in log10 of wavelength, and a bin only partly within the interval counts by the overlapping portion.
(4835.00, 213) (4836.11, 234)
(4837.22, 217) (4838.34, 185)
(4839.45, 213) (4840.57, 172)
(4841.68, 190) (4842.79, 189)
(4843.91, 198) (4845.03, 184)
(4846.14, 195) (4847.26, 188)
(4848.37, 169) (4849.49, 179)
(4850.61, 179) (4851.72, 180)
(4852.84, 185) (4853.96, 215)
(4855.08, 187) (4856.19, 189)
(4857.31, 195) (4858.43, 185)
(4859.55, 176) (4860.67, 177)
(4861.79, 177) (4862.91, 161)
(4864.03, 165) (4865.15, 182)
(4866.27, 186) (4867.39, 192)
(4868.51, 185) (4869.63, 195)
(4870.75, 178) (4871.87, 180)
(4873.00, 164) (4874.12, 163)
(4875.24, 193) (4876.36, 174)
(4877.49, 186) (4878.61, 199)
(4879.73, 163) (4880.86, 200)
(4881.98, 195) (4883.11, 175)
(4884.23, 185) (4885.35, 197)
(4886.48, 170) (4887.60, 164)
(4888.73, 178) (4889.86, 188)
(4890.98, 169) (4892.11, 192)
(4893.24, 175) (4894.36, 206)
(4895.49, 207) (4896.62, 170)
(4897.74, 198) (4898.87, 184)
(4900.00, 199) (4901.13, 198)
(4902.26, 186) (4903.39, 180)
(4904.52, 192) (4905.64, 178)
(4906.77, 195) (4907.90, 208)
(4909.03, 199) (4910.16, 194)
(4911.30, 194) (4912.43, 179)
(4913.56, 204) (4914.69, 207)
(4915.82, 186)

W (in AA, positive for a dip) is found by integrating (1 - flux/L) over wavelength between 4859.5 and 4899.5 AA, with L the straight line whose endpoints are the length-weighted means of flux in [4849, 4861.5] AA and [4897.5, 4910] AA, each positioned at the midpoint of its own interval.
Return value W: 1.51 AA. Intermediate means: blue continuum 186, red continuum 192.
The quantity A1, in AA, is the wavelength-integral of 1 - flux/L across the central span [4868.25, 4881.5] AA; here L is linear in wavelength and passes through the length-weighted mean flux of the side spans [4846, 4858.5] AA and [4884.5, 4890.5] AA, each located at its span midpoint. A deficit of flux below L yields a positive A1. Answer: 0.0 AA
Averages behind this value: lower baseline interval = 187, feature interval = 182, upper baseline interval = 180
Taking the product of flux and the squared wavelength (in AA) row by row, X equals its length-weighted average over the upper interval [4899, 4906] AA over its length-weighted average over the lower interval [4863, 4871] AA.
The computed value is 1.05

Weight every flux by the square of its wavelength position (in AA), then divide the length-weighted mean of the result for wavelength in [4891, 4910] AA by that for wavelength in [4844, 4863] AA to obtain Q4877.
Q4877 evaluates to 1.06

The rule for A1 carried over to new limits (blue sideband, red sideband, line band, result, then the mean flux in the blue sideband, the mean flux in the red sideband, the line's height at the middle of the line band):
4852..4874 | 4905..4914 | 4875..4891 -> 0.39 AA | 182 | 194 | 187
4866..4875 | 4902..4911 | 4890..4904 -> 0.01 AA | 181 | 192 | 189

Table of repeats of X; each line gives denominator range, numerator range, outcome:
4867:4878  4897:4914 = 1.08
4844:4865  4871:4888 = 1.00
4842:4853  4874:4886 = 1.02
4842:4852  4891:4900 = 1.05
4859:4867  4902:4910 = 1.11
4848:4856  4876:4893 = 1.00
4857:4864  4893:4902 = 1.11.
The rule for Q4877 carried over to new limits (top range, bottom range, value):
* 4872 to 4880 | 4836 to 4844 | 0.91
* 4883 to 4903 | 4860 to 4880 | 1.05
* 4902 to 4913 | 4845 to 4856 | 1.05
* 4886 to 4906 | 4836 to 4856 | 0.99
